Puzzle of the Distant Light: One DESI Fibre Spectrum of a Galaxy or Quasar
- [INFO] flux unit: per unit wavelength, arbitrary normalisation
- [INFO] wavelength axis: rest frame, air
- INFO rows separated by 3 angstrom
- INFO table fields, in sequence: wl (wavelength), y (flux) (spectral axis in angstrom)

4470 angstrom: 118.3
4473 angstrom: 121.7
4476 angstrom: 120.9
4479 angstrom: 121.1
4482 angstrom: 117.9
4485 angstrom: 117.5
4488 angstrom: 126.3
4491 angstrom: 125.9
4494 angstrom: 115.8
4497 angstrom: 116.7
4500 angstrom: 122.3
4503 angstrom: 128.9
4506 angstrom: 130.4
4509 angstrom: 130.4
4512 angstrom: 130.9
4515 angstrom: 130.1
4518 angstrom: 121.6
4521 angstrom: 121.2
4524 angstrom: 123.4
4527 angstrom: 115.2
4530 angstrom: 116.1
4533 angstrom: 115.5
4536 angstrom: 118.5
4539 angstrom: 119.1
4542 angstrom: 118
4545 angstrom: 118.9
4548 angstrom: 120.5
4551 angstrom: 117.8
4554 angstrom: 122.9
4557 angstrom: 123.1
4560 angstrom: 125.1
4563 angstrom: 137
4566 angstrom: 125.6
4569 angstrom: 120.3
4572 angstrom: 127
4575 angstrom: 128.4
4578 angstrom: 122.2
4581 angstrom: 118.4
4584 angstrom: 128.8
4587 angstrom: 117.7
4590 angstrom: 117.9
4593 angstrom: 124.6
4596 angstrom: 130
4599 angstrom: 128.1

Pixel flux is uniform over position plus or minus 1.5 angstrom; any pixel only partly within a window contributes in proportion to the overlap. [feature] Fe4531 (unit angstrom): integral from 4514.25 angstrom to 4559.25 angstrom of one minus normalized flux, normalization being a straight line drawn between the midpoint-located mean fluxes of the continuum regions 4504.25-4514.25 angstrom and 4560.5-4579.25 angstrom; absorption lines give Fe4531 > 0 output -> 3.1 angstrom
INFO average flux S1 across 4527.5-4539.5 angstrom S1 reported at 117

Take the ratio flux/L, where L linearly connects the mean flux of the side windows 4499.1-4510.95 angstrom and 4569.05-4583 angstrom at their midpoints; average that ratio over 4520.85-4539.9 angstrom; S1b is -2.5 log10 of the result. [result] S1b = 0.08 mag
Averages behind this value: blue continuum 128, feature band 118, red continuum 124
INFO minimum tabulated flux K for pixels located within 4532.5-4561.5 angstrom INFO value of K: 115.5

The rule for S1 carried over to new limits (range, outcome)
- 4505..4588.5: 123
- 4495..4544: 122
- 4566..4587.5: 124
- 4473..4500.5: 120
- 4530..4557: 119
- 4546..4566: 124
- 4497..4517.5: 128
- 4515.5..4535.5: 119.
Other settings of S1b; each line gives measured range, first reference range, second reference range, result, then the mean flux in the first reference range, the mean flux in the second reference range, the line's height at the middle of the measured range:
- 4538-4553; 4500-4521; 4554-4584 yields 0.064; 128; 125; 126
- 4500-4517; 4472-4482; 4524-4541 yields -0.090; 121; 117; 119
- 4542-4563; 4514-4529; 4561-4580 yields 0.022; 122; 126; 125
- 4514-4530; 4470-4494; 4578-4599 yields 0.003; 121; 123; 122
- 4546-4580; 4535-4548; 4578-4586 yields -0.029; 119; 123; 121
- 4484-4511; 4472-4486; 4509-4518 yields 0.006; 120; 129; 125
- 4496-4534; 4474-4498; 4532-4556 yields -0.034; 120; 119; 120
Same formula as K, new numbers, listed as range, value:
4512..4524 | 121.2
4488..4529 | 115.2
